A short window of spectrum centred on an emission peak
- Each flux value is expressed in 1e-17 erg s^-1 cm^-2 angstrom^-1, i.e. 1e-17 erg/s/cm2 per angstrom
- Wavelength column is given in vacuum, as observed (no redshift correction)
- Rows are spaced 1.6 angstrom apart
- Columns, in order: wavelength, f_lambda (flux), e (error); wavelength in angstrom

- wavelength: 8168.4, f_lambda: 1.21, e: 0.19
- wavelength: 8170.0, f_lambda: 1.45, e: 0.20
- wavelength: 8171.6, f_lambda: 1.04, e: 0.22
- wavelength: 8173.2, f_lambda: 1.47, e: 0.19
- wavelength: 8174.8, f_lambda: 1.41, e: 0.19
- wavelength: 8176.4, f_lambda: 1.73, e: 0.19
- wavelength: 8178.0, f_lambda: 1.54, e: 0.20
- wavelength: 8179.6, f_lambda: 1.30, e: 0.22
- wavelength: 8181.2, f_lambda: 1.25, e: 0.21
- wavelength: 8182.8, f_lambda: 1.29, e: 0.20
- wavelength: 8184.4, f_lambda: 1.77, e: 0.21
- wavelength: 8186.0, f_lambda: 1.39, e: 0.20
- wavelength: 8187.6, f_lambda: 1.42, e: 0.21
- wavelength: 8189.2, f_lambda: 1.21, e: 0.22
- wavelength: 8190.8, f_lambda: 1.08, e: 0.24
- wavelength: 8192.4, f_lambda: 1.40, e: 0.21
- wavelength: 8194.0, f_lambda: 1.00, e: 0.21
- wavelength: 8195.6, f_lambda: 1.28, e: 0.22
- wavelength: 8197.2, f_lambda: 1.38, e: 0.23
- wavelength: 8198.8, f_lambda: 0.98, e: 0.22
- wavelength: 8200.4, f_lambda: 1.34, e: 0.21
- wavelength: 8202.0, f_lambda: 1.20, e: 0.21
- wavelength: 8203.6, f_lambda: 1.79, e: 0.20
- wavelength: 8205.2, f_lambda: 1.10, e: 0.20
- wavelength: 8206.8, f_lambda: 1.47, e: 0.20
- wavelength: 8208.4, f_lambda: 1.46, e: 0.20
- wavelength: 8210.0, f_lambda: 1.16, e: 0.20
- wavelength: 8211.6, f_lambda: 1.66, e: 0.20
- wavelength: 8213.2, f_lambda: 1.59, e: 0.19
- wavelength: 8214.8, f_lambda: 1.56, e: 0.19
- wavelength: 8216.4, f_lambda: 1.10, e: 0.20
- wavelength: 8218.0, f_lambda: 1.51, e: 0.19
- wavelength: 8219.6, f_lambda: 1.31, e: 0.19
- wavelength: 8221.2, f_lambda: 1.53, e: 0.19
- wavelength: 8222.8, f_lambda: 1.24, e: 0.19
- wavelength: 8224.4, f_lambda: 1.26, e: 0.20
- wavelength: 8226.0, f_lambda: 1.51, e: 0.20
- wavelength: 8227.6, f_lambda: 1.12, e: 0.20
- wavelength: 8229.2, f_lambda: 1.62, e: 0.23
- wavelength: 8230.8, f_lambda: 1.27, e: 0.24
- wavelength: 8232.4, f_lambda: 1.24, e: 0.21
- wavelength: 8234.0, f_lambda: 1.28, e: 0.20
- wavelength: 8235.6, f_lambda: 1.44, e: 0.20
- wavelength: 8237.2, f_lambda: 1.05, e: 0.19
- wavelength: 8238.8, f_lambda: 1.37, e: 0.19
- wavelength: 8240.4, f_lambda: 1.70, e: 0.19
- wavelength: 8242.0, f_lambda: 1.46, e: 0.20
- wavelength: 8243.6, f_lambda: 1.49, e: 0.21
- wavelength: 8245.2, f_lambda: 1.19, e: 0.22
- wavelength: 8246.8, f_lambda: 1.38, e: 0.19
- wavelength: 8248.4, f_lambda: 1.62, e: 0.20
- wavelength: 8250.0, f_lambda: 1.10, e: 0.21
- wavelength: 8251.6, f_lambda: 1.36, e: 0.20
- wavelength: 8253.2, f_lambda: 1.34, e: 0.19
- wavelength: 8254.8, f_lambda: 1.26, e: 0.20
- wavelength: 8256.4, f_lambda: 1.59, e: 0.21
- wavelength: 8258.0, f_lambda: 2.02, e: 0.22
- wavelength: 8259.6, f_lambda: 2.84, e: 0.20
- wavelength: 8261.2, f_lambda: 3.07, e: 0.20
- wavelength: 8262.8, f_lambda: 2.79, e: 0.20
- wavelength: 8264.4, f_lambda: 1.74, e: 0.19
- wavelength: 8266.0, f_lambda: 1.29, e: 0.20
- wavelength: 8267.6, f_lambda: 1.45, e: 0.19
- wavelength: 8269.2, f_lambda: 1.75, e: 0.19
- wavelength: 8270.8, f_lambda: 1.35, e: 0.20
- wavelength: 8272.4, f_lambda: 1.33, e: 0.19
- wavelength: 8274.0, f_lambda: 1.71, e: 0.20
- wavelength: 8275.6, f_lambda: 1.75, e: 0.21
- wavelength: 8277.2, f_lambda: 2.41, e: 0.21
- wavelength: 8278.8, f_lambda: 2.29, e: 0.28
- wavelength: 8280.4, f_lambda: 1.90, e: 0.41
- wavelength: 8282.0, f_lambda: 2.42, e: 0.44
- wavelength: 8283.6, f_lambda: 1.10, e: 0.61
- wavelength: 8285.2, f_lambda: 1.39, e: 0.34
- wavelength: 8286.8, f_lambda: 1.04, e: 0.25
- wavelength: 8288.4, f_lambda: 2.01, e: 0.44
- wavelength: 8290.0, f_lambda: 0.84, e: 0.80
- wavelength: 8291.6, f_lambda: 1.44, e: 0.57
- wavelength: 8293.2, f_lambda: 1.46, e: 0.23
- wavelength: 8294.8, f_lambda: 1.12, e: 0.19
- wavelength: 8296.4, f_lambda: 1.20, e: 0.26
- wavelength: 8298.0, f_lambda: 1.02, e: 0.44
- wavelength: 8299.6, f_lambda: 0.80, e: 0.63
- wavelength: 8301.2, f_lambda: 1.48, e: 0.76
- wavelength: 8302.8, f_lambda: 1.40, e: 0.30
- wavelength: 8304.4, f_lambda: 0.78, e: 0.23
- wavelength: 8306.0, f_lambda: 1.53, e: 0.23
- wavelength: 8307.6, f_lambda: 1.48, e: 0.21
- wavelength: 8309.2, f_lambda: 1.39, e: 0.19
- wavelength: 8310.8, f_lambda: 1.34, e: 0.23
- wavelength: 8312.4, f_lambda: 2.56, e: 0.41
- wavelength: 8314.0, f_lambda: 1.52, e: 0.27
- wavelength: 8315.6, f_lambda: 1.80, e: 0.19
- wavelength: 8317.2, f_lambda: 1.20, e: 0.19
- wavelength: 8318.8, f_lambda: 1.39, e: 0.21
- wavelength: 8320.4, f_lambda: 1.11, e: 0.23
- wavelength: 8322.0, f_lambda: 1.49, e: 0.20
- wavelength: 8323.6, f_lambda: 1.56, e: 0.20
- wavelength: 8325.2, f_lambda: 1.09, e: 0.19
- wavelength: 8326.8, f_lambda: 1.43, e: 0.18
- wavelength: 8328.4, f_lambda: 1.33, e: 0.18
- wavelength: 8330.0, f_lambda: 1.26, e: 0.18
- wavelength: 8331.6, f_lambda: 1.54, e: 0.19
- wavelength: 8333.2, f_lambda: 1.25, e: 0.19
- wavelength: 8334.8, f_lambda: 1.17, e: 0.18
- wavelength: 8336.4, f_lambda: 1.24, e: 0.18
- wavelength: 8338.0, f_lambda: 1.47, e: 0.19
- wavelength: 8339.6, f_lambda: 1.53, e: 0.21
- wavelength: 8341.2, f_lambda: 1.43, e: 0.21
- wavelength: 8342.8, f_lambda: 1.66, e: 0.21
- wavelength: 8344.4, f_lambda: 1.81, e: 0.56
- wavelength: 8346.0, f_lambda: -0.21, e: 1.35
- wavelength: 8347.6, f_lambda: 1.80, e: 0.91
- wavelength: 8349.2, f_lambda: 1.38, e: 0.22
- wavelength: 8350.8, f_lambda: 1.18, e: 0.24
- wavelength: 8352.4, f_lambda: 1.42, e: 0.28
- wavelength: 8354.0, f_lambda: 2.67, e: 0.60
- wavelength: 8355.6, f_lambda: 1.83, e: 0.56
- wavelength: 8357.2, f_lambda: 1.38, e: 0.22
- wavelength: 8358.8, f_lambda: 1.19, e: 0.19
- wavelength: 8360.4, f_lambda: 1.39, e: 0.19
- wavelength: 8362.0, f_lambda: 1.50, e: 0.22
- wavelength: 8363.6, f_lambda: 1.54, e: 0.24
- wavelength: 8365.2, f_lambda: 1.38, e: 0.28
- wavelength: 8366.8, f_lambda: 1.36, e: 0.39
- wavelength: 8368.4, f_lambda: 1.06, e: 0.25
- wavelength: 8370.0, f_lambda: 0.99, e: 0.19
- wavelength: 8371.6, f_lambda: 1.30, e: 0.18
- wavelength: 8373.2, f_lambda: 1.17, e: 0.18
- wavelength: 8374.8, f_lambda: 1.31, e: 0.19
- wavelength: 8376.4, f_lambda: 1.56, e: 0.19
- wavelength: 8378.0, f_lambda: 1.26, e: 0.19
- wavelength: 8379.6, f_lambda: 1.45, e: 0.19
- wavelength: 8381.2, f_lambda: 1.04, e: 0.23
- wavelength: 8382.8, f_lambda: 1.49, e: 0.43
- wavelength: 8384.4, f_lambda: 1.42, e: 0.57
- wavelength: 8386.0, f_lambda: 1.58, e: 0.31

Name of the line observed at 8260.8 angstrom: [S II]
